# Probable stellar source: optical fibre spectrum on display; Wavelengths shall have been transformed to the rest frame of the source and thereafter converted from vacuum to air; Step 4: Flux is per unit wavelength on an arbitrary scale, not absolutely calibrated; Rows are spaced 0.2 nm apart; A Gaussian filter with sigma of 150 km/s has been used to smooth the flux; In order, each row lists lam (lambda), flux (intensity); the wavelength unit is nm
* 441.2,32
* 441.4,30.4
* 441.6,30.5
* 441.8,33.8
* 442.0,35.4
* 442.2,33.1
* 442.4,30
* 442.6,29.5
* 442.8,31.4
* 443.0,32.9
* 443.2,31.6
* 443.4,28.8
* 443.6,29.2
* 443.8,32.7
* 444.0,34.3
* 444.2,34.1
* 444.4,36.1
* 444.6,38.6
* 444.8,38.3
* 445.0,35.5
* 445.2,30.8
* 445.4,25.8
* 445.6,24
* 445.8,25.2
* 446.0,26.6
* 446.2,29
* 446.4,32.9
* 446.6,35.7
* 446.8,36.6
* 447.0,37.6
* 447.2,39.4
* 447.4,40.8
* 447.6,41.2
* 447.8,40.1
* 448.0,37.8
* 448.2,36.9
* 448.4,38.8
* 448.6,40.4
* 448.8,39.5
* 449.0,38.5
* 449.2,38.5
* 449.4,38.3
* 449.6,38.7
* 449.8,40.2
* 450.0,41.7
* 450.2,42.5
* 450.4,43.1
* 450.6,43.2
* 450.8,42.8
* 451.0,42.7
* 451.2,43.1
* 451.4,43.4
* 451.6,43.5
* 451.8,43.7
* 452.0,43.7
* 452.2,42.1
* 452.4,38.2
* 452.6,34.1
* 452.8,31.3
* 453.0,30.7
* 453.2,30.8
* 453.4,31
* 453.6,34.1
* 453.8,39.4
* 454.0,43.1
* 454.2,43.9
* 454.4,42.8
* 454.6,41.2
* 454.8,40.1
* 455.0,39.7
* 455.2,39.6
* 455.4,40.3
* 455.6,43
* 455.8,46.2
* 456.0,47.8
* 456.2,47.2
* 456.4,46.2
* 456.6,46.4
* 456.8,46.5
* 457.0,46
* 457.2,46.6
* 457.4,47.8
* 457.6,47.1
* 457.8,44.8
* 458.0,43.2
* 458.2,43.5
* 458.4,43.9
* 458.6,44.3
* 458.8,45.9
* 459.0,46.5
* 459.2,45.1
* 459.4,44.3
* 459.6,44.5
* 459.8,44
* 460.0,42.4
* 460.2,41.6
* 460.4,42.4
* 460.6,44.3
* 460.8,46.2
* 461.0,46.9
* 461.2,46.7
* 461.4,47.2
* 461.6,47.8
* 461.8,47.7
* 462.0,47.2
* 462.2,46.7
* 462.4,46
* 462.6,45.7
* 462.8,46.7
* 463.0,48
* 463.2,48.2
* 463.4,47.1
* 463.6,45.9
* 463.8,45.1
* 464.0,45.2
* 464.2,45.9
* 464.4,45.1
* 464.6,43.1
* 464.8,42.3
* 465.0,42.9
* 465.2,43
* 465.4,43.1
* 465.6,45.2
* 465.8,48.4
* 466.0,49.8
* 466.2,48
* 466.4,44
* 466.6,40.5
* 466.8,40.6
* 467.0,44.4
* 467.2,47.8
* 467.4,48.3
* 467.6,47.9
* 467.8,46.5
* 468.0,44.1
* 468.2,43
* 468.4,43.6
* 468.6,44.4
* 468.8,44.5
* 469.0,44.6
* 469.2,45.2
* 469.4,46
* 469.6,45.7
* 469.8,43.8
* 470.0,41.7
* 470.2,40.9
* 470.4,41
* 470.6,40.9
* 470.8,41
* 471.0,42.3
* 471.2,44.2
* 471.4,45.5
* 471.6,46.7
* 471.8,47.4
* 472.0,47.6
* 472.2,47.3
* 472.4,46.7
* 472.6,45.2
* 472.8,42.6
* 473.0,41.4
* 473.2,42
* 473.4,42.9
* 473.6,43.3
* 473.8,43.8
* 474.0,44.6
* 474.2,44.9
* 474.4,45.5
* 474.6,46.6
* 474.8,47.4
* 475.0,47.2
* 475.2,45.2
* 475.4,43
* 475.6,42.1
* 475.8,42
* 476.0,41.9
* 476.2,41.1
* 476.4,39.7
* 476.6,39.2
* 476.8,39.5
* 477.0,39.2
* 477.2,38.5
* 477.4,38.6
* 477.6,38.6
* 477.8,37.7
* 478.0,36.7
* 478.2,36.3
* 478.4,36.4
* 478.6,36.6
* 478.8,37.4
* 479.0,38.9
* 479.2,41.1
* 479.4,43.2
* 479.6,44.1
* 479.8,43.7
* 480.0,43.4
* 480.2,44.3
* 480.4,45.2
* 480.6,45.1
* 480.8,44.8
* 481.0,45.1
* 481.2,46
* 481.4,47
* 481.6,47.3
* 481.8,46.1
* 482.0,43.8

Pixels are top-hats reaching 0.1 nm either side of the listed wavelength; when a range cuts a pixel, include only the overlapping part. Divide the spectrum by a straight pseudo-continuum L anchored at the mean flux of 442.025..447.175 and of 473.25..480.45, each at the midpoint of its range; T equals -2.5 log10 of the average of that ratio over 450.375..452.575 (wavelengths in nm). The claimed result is -0.23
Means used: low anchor 32.2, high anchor 41.6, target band 42.4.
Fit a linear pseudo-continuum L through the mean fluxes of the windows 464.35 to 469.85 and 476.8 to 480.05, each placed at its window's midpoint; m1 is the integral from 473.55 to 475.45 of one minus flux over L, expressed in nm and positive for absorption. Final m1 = -0.18 nm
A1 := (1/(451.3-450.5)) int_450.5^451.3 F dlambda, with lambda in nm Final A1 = 43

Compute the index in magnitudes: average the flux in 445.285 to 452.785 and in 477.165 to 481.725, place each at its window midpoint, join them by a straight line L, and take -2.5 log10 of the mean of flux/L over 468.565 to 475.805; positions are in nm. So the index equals -0.089 mag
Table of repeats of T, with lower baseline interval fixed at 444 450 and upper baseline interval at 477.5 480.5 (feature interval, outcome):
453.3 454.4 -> -0.06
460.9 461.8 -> -0.24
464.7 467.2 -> -0.16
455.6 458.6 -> -0.23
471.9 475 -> -0.14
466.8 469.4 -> -0.17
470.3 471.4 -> -0.08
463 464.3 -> -0.21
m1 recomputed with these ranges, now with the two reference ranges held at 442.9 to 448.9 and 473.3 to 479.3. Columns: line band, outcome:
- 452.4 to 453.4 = 0.10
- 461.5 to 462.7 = -0.28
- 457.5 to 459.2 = -0.35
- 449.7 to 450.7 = -0.19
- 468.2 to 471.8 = -0.36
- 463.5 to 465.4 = -0.28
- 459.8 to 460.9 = -0.17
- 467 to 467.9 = -0.18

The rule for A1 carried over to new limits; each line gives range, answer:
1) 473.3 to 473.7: 43.1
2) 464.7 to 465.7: 43.3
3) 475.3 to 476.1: 42.2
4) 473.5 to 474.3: 44.2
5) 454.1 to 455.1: 41.5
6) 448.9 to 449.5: 38.4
